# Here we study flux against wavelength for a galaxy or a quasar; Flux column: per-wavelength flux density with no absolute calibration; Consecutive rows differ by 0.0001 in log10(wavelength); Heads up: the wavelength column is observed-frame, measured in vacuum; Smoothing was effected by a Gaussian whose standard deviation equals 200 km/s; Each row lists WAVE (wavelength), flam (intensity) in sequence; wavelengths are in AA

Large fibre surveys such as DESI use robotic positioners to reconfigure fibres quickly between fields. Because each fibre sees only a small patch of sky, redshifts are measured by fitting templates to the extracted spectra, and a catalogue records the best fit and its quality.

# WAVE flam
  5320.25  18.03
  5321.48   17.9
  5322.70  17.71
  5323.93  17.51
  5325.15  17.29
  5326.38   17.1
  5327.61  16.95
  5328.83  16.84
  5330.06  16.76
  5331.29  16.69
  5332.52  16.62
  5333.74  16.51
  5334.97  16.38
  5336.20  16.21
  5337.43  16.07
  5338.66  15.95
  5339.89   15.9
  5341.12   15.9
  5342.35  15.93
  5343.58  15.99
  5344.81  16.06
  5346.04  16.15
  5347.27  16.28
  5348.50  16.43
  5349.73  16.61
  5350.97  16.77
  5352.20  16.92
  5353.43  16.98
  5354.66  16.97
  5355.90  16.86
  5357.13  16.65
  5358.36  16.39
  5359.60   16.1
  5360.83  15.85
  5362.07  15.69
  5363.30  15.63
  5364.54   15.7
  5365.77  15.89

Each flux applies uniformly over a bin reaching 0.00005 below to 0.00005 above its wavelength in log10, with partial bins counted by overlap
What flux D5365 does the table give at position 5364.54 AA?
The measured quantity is 15.7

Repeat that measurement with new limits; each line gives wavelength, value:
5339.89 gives 15.9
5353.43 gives 16.98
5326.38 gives 17.1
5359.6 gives 16.1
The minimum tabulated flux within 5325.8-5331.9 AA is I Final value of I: 16.69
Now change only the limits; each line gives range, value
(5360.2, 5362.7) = 15.69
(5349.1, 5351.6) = 16.61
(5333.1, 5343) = 15.9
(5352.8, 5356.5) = 16.86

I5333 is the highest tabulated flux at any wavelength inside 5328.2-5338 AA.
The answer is 16.84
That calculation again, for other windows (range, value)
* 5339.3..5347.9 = 16.28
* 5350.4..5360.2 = 16.98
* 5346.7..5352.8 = 16.92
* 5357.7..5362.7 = 16.39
